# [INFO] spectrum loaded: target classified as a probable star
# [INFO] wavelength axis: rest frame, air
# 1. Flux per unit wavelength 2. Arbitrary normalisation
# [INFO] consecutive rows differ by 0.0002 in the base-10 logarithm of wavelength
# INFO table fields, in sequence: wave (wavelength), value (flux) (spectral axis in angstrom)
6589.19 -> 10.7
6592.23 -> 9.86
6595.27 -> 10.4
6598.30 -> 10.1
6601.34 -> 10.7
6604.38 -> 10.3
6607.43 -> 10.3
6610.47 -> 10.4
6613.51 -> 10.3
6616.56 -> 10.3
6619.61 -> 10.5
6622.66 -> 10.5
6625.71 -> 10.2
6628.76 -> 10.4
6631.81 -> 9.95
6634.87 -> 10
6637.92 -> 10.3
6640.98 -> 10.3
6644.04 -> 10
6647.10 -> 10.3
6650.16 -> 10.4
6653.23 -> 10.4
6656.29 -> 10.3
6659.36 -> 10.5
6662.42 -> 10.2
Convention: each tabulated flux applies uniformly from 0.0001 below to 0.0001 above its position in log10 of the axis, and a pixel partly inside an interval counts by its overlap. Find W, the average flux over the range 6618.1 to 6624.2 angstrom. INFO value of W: 10.5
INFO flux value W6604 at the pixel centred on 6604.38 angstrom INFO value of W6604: 10.3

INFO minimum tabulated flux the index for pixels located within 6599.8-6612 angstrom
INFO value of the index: 10.3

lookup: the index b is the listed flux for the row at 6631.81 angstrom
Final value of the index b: 9.95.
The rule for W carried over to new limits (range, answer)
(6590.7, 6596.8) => 10.1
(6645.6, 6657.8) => 10.3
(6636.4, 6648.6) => 10.2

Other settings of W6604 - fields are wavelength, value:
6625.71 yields 10.2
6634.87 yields 10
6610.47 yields 10.4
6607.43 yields 10.3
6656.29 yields 10.3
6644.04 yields 10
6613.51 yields 10.3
